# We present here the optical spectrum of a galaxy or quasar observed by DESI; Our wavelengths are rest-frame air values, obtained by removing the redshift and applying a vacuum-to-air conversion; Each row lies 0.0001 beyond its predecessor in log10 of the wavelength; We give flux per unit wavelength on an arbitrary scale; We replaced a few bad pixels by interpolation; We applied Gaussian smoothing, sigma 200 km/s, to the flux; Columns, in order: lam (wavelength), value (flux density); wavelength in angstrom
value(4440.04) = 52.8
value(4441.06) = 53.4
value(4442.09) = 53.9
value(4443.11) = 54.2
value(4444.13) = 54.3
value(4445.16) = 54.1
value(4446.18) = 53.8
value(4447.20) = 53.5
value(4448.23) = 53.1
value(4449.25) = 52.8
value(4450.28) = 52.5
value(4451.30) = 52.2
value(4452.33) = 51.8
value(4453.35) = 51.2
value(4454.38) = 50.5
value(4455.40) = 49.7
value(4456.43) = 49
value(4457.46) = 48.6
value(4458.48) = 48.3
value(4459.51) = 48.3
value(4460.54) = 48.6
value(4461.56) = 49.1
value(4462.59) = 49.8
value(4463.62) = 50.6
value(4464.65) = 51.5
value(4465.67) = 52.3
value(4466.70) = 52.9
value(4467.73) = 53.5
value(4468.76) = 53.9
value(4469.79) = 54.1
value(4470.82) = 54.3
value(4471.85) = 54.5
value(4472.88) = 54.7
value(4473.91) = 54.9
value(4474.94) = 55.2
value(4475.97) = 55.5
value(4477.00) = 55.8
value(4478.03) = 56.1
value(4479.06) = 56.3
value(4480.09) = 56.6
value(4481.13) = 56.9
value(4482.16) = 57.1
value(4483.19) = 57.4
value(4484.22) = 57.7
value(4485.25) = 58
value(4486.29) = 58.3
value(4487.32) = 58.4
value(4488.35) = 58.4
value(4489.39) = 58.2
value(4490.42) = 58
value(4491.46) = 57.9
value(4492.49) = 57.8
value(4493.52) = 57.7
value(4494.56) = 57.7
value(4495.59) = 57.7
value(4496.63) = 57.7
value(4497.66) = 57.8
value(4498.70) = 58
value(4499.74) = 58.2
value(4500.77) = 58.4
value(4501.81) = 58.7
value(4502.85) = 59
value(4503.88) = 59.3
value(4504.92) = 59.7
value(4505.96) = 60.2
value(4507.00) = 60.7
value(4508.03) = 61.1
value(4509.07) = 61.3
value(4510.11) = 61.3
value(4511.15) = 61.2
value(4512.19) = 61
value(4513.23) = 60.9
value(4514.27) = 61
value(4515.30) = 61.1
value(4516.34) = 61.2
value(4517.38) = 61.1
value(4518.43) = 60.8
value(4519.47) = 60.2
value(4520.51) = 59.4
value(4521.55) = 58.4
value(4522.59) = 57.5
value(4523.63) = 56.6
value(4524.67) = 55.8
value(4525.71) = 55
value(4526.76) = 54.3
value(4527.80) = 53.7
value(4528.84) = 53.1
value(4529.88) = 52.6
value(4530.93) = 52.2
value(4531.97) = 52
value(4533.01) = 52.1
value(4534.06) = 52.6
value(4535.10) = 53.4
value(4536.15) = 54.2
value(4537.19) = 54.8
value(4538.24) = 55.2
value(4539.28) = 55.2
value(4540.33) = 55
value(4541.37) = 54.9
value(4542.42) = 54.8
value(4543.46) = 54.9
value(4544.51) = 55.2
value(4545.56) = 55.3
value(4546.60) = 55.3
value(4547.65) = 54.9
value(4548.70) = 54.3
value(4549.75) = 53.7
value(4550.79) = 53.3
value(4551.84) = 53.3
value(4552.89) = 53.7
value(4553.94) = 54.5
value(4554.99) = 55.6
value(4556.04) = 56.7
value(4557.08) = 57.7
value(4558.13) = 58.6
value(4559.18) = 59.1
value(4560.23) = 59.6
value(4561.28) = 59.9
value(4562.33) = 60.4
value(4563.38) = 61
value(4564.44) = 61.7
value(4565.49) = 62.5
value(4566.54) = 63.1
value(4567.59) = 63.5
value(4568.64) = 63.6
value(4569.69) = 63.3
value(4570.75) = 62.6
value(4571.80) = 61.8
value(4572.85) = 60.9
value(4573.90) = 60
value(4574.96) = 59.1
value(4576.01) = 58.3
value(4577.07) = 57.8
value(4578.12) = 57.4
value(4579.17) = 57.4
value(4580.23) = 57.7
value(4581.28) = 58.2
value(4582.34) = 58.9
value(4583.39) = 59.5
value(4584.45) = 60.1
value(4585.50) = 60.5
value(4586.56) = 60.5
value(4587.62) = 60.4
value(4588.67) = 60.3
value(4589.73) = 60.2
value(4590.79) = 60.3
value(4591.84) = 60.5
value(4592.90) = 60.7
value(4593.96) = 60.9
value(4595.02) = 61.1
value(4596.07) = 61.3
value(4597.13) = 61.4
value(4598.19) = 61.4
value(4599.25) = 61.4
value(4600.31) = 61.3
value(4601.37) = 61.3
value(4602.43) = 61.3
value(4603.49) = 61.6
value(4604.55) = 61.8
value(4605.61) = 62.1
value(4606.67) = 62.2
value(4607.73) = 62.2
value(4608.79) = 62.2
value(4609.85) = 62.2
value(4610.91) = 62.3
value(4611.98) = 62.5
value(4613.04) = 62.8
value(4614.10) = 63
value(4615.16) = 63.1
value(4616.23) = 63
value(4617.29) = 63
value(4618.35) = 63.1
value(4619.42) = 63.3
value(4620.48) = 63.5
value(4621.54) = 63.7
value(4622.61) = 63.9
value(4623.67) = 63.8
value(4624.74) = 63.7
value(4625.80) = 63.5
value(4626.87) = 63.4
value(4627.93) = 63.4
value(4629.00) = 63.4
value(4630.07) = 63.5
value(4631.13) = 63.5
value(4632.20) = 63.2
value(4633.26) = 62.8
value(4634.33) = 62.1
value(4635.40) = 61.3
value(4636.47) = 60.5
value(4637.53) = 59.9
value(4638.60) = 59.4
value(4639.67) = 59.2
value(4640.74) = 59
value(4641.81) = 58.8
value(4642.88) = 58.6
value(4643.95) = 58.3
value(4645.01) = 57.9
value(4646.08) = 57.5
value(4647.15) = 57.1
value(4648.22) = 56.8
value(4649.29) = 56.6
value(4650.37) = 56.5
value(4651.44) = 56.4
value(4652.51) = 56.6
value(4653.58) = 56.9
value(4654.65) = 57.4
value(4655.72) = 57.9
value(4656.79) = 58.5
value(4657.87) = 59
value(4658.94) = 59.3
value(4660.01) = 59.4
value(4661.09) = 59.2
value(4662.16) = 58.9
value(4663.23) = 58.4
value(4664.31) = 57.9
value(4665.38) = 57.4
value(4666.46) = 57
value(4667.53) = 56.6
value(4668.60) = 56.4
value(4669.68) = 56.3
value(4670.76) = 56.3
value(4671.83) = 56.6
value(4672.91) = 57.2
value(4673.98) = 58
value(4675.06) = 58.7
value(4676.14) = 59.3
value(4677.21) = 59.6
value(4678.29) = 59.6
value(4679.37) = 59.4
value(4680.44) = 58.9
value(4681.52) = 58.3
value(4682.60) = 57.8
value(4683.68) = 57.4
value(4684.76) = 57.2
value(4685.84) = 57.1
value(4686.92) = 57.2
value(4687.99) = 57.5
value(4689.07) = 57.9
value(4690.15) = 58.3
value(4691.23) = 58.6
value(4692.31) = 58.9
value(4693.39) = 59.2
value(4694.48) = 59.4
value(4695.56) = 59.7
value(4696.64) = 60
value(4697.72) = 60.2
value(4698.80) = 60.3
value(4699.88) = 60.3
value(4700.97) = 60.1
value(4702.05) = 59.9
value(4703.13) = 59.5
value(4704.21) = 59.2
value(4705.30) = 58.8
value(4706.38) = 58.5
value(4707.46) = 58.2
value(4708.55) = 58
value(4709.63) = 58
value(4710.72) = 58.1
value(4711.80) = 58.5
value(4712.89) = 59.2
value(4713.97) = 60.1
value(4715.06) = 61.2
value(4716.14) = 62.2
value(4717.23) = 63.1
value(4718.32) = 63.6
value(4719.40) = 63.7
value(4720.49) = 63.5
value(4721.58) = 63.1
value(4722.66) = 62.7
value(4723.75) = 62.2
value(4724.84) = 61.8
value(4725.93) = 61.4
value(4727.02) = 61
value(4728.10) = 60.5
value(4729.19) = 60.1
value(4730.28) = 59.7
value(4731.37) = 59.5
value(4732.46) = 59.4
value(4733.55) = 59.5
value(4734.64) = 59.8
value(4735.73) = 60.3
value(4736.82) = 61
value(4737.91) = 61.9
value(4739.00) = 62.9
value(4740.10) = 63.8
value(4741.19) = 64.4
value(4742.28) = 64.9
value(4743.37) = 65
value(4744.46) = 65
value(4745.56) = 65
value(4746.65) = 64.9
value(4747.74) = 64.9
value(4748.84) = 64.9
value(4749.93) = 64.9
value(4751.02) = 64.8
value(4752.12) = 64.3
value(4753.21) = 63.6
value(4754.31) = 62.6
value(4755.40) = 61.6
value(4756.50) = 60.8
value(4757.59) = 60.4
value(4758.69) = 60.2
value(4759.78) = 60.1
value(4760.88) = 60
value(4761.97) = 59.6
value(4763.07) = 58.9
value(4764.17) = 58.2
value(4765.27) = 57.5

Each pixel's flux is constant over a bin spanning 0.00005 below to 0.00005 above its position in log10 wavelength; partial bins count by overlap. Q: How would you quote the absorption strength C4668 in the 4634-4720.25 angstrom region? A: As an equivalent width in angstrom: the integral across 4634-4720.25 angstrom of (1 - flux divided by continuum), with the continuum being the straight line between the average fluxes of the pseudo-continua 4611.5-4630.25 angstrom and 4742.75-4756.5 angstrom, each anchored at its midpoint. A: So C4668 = 6.7 angstrom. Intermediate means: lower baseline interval 63.3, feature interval 58.7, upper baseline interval 64.1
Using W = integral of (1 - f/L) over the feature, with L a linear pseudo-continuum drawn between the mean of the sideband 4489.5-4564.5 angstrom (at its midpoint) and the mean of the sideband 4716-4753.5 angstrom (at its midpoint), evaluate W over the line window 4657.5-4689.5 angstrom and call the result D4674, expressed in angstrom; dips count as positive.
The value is 1.6 angstrom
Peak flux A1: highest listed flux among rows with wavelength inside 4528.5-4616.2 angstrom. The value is 63.6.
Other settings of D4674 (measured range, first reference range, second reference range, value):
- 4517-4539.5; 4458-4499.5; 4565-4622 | 0.93 angstrom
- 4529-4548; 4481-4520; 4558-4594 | 1.79 angstrom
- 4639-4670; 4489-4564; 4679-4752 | 0.92 angstrom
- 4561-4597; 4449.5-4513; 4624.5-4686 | -1.85 angstrom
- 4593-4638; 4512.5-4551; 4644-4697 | -4.14 angstrom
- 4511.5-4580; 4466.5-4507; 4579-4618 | 2.10 angstrom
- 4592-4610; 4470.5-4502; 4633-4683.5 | -1.13 angstrom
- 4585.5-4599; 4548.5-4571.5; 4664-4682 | -0.51 angstrom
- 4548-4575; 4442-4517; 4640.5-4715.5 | -1.02 angstrom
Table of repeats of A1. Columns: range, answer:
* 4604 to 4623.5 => 63.9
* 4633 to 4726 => 63.7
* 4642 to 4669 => 59.4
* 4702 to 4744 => 65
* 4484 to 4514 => 61.3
